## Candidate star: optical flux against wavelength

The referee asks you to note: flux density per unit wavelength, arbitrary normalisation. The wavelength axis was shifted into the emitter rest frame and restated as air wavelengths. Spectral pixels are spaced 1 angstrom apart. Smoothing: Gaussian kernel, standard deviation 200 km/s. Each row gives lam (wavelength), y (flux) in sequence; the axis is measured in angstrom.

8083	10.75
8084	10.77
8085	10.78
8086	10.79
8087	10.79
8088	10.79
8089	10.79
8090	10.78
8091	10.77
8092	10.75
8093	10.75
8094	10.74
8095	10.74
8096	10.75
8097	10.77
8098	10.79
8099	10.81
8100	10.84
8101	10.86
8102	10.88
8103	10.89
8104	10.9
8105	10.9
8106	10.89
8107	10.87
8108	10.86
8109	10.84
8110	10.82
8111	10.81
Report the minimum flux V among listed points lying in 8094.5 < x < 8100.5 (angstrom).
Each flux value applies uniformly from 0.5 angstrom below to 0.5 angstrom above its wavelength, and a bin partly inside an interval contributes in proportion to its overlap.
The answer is 10.74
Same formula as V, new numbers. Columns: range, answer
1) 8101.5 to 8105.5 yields 10.88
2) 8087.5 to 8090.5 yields 10.78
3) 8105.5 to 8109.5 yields 10.84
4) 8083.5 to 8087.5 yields 10.77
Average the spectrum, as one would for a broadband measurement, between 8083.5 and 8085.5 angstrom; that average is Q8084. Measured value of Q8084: 10.8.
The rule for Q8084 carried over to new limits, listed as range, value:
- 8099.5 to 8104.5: 10.9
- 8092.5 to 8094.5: 10.7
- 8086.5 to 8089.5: 10.8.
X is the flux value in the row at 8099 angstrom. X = 10.81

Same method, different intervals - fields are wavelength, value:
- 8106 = 10.89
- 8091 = 10.77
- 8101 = 10.86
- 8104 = 10.9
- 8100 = 10.84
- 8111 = 10.81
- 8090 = 10.78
